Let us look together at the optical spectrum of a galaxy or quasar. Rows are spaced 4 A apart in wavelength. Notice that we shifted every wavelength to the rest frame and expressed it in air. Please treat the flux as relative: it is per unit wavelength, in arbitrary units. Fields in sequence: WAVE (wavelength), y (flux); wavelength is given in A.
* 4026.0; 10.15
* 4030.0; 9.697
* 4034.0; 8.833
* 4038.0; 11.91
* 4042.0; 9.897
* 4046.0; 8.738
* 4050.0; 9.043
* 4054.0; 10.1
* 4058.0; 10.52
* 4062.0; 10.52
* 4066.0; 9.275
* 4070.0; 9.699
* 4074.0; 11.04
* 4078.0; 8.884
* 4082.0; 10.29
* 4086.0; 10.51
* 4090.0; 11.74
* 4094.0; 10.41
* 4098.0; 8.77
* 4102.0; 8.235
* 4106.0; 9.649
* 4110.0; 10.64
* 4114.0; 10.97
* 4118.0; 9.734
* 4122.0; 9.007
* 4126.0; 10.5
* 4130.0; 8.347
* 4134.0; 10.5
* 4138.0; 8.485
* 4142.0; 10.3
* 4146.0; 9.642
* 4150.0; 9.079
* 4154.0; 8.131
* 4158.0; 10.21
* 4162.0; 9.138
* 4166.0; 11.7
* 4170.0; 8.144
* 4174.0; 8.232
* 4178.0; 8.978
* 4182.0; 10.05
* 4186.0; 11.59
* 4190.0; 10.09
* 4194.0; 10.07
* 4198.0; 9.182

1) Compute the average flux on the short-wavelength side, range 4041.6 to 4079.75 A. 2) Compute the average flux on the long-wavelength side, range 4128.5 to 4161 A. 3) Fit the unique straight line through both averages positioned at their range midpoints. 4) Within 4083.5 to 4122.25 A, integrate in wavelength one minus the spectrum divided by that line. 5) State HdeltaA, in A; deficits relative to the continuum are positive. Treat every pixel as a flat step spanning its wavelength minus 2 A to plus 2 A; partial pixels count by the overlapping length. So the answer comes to -1.84 A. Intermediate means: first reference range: 9.77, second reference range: 9.35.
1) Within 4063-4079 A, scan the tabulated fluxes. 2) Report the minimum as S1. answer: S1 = 8.884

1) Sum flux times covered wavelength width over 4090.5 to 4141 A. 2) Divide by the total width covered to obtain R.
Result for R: 9.68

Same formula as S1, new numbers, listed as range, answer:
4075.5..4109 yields 8.235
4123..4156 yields 8.131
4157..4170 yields 8.144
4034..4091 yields 8.738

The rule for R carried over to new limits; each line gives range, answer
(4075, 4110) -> 9.89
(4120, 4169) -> 9.56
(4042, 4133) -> 9.85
